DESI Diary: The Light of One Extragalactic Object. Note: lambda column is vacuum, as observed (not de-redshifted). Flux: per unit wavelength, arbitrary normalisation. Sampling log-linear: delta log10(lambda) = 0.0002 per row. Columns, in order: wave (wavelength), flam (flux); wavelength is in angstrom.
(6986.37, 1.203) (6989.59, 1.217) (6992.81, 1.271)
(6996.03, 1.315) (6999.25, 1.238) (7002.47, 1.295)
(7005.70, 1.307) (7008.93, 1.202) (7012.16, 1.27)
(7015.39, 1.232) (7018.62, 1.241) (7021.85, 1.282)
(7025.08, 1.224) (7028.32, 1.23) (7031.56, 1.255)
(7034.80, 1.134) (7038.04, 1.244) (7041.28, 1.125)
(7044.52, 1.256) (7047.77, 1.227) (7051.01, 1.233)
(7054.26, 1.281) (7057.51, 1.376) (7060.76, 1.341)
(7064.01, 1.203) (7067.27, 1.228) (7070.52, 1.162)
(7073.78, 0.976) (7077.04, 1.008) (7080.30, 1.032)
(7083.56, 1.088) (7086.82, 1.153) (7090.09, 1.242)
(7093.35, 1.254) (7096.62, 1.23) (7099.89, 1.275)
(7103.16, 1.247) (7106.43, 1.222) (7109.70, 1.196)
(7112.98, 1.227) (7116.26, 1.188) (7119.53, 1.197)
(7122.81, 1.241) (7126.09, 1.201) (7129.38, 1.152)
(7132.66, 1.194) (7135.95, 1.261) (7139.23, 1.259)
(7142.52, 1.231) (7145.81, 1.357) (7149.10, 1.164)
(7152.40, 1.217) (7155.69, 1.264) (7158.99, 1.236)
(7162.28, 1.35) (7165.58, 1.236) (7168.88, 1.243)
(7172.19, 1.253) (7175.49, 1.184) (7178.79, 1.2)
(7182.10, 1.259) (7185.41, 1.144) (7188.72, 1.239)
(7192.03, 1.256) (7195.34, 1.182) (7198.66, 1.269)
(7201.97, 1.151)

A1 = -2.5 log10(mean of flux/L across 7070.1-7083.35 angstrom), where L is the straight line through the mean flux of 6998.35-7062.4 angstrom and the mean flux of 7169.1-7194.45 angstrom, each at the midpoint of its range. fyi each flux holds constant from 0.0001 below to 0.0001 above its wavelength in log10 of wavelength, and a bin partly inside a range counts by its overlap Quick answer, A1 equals 0.19 mag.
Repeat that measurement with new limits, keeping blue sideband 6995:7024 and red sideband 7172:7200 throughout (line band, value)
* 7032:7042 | 0.066 mag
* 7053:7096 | 0.059 mag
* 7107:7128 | 0.025 mag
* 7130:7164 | -0.019 mag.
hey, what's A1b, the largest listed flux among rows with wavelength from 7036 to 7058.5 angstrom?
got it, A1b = 1.376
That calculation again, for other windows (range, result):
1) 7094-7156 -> 1.357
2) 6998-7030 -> 1.307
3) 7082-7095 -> 1.254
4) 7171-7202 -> 1.269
